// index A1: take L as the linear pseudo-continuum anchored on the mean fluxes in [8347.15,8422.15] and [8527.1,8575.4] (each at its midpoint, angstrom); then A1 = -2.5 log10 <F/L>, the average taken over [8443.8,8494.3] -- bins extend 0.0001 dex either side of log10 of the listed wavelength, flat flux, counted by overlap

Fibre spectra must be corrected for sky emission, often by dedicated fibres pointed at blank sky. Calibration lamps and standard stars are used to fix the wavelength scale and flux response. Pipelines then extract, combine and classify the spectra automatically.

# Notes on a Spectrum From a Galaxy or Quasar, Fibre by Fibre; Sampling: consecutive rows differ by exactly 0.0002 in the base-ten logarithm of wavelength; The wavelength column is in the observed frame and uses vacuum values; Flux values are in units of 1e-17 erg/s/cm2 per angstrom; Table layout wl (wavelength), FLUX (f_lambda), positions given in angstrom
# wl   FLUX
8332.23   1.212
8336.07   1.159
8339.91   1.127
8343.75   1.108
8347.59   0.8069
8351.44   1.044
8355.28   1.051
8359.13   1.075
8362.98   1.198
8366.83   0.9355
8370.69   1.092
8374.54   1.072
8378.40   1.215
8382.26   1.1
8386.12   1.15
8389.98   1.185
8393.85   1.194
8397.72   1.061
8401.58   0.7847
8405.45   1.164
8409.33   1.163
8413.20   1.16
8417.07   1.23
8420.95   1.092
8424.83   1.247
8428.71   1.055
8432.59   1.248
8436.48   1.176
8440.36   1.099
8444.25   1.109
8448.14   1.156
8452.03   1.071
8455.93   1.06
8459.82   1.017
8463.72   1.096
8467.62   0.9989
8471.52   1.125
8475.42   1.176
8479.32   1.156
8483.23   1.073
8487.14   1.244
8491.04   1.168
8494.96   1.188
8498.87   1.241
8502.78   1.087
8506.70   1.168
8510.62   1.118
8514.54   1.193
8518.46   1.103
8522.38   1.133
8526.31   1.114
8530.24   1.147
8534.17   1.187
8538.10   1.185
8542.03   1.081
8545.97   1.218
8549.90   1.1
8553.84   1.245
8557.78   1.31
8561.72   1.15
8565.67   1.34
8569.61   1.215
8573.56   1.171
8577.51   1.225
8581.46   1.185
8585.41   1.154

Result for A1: 0.03 mag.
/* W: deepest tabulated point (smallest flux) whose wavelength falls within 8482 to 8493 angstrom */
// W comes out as 1.073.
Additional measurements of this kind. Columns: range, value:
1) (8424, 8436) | 1.055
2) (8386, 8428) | 0.7847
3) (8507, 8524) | 1.103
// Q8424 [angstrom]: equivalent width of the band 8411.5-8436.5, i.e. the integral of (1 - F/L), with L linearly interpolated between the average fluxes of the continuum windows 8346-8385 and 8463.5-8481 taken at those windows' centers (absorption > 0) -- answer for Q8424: -1.9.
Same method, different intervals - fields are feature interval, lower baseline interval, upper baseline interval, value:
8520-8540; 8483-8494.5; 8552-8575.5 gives 1.0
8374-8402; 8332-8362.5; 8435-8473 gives -0.9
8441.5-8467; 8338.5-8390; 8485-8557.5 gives 1.1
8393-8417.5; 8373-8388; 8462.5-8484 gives 0.7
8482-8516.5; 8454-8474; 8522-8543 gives -1.9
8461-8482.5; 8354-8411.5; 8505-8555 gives 0.5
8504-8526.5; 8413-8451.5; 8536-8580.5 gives 0.9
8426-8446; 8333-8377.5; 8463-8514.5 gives -0.5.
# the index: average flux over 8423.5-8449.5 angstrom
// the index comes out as 1.15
